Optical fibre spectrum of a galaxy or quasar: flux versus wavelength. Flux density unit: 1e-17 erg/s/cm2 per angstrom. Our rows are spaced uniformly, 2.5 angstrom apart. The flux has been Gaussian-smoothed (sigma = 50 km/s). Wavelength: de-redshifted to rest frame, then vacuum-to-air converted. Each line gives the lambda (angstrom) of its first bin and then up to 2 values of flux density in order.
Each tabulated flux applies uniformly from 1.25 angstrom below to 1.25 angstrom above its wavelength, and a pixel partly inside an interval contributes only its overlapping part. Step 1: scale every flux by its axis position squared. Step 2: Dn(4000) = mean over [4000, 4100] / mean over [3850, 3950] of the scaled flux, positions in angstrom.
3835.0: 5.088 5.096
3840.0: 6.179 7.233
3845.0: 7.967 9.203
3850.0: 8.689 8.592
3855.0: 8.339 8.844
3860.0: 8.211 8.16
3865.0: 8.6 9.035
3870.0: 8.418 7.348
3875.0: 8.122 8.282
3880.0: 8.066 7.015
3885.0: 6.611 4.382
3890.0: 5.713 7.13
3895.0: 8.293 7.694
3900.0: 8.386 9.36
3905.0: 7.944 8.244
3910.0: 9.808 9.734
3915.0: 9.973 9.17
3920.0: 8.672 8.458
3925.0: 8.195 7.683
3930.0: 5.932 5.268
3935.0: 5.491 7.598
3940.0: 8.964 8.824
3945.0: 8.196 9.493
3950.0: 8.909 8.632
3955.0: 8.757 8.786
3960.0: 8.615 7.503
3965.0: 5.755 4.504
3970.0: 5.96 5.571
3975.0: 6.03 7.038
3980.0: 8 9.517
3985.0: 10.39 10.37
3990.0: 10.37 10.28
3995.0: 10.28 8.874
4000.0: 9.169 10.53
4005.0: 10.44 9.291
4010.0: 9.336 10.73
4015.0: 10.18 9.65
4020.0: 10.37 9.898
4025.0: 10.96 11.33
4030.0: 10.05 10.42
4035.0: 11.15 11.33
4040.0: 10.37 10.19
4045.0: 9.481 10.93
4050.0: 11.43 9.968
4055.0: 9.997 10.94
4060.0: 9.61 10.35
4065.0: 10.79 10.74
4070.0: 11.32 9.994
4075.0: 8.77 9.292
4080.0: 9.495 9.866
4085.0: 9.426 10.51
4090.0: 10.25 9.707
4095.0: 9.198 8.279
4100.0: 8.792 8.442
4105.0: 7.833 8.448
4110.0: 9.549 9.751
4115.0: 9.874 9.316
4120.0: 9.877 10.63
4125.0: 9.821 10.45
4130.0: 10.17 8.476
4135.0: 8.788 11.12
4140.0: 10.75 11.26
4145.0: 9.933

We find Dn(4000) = 1.36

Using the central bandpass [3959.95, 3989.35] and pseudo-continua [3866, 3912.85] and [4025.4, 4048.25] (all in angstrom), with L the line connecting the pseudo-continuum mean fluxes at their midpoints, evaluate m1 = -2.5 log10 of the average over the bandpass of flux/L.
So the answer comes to 0.26 mag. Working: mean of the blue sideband 7.84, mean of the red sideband 10.6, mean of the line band 7.45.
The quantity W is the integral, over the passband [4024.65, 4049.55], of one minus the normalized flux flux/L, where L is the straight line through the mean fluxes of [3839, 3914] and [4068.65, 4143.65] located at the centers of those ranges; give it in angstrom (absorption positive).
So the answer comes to -4.0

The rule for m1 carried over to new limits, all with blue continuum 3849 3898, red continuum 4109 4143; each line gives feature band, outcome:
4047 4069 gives -0.13 mag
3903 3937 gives 0.01 mag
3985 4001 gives -0.13 mag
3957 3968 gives 0.20 mag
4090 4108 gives 0.11 mag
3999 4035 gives -0.13 mag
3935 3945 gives 0.04 mag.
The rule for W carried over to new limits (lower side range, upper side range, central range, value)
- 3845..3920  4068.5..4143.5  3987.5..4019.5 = -3.5 angstrom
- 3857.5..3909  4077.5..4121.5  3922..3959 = 1.2 angstrom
